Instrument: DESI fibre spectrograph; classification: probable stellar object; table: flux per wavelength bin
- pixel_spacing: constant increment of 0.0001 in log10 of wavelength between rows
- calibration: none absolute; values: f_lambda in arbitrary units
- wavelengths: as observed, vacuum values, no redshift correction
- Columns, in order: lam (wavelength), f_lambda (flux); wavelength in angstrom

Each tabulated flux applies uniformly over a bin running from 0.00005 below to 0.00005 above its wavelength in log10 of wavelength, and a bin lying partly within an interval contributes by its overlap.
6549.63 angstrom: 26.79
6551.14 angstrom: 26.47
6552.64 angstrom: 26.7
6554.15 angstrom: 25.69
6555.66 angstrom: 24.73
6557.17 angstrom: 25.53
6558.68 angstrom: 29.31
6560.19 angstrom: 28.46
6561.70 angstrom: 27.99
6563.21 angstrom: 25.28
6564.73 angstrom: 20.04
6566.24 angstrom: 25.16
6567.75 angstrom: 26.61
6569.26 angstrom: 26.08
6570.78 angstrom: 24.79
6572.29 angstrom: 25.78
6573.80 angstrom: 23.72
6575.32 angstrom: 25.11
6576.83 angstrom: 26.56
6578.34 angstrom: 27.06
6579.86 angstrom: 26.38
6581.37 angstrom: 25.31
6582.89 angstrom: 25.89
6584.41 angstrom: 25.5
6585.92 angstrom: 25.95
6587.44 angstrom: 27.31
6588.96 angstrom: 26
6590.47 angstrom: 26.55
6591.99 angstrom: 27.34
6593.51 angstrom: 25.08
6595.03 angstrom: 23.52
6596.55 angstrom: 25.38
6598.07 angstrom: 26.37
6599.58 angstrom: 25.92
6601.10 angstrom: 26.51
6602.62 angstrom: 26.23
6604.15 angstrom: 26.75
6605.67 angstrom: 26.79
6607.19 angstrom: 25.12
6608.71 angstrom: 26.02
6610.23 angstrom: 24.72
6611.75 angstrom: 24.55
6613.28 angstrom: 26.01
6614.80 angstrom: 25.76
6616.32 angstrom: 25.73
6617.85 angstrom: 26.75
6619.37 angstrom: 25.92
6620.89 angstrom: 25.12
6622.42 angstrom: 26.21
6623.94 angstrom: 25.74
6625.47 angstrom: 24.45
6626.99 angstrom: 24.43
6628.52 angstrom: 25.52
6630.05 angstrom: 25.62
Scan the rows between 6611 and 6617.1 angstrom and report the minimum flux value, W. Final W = 24.55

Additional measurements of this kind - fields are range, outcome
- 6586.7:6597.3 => 23.52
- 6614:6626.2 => 24.45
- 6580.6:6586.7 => 25.31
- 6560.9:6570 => 20.04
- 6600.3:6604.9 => 26.23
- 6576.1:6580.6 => 26.38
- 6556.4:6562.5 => 25.53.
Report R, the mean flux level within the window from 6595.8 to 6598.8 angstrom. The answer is 25.9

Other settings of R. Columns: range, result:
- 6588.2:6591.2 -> 26.3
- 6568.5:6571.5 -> 25.4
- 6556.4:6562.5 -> 27.8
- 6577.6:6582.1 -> 26.3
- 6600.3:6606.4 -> 26.5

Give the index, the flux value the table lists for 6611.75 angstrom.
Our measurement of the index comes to 24.55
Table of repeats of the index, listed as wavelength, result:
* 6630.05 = 25.62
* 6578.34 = 27.06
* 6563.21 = 25.28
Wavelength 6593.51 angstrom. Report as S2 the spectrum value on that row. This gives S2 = 25.08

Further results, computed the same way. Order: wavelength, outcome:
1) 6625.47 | 24.45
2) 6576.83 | 26.56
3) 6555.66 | 24.73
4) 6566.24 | 25.16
